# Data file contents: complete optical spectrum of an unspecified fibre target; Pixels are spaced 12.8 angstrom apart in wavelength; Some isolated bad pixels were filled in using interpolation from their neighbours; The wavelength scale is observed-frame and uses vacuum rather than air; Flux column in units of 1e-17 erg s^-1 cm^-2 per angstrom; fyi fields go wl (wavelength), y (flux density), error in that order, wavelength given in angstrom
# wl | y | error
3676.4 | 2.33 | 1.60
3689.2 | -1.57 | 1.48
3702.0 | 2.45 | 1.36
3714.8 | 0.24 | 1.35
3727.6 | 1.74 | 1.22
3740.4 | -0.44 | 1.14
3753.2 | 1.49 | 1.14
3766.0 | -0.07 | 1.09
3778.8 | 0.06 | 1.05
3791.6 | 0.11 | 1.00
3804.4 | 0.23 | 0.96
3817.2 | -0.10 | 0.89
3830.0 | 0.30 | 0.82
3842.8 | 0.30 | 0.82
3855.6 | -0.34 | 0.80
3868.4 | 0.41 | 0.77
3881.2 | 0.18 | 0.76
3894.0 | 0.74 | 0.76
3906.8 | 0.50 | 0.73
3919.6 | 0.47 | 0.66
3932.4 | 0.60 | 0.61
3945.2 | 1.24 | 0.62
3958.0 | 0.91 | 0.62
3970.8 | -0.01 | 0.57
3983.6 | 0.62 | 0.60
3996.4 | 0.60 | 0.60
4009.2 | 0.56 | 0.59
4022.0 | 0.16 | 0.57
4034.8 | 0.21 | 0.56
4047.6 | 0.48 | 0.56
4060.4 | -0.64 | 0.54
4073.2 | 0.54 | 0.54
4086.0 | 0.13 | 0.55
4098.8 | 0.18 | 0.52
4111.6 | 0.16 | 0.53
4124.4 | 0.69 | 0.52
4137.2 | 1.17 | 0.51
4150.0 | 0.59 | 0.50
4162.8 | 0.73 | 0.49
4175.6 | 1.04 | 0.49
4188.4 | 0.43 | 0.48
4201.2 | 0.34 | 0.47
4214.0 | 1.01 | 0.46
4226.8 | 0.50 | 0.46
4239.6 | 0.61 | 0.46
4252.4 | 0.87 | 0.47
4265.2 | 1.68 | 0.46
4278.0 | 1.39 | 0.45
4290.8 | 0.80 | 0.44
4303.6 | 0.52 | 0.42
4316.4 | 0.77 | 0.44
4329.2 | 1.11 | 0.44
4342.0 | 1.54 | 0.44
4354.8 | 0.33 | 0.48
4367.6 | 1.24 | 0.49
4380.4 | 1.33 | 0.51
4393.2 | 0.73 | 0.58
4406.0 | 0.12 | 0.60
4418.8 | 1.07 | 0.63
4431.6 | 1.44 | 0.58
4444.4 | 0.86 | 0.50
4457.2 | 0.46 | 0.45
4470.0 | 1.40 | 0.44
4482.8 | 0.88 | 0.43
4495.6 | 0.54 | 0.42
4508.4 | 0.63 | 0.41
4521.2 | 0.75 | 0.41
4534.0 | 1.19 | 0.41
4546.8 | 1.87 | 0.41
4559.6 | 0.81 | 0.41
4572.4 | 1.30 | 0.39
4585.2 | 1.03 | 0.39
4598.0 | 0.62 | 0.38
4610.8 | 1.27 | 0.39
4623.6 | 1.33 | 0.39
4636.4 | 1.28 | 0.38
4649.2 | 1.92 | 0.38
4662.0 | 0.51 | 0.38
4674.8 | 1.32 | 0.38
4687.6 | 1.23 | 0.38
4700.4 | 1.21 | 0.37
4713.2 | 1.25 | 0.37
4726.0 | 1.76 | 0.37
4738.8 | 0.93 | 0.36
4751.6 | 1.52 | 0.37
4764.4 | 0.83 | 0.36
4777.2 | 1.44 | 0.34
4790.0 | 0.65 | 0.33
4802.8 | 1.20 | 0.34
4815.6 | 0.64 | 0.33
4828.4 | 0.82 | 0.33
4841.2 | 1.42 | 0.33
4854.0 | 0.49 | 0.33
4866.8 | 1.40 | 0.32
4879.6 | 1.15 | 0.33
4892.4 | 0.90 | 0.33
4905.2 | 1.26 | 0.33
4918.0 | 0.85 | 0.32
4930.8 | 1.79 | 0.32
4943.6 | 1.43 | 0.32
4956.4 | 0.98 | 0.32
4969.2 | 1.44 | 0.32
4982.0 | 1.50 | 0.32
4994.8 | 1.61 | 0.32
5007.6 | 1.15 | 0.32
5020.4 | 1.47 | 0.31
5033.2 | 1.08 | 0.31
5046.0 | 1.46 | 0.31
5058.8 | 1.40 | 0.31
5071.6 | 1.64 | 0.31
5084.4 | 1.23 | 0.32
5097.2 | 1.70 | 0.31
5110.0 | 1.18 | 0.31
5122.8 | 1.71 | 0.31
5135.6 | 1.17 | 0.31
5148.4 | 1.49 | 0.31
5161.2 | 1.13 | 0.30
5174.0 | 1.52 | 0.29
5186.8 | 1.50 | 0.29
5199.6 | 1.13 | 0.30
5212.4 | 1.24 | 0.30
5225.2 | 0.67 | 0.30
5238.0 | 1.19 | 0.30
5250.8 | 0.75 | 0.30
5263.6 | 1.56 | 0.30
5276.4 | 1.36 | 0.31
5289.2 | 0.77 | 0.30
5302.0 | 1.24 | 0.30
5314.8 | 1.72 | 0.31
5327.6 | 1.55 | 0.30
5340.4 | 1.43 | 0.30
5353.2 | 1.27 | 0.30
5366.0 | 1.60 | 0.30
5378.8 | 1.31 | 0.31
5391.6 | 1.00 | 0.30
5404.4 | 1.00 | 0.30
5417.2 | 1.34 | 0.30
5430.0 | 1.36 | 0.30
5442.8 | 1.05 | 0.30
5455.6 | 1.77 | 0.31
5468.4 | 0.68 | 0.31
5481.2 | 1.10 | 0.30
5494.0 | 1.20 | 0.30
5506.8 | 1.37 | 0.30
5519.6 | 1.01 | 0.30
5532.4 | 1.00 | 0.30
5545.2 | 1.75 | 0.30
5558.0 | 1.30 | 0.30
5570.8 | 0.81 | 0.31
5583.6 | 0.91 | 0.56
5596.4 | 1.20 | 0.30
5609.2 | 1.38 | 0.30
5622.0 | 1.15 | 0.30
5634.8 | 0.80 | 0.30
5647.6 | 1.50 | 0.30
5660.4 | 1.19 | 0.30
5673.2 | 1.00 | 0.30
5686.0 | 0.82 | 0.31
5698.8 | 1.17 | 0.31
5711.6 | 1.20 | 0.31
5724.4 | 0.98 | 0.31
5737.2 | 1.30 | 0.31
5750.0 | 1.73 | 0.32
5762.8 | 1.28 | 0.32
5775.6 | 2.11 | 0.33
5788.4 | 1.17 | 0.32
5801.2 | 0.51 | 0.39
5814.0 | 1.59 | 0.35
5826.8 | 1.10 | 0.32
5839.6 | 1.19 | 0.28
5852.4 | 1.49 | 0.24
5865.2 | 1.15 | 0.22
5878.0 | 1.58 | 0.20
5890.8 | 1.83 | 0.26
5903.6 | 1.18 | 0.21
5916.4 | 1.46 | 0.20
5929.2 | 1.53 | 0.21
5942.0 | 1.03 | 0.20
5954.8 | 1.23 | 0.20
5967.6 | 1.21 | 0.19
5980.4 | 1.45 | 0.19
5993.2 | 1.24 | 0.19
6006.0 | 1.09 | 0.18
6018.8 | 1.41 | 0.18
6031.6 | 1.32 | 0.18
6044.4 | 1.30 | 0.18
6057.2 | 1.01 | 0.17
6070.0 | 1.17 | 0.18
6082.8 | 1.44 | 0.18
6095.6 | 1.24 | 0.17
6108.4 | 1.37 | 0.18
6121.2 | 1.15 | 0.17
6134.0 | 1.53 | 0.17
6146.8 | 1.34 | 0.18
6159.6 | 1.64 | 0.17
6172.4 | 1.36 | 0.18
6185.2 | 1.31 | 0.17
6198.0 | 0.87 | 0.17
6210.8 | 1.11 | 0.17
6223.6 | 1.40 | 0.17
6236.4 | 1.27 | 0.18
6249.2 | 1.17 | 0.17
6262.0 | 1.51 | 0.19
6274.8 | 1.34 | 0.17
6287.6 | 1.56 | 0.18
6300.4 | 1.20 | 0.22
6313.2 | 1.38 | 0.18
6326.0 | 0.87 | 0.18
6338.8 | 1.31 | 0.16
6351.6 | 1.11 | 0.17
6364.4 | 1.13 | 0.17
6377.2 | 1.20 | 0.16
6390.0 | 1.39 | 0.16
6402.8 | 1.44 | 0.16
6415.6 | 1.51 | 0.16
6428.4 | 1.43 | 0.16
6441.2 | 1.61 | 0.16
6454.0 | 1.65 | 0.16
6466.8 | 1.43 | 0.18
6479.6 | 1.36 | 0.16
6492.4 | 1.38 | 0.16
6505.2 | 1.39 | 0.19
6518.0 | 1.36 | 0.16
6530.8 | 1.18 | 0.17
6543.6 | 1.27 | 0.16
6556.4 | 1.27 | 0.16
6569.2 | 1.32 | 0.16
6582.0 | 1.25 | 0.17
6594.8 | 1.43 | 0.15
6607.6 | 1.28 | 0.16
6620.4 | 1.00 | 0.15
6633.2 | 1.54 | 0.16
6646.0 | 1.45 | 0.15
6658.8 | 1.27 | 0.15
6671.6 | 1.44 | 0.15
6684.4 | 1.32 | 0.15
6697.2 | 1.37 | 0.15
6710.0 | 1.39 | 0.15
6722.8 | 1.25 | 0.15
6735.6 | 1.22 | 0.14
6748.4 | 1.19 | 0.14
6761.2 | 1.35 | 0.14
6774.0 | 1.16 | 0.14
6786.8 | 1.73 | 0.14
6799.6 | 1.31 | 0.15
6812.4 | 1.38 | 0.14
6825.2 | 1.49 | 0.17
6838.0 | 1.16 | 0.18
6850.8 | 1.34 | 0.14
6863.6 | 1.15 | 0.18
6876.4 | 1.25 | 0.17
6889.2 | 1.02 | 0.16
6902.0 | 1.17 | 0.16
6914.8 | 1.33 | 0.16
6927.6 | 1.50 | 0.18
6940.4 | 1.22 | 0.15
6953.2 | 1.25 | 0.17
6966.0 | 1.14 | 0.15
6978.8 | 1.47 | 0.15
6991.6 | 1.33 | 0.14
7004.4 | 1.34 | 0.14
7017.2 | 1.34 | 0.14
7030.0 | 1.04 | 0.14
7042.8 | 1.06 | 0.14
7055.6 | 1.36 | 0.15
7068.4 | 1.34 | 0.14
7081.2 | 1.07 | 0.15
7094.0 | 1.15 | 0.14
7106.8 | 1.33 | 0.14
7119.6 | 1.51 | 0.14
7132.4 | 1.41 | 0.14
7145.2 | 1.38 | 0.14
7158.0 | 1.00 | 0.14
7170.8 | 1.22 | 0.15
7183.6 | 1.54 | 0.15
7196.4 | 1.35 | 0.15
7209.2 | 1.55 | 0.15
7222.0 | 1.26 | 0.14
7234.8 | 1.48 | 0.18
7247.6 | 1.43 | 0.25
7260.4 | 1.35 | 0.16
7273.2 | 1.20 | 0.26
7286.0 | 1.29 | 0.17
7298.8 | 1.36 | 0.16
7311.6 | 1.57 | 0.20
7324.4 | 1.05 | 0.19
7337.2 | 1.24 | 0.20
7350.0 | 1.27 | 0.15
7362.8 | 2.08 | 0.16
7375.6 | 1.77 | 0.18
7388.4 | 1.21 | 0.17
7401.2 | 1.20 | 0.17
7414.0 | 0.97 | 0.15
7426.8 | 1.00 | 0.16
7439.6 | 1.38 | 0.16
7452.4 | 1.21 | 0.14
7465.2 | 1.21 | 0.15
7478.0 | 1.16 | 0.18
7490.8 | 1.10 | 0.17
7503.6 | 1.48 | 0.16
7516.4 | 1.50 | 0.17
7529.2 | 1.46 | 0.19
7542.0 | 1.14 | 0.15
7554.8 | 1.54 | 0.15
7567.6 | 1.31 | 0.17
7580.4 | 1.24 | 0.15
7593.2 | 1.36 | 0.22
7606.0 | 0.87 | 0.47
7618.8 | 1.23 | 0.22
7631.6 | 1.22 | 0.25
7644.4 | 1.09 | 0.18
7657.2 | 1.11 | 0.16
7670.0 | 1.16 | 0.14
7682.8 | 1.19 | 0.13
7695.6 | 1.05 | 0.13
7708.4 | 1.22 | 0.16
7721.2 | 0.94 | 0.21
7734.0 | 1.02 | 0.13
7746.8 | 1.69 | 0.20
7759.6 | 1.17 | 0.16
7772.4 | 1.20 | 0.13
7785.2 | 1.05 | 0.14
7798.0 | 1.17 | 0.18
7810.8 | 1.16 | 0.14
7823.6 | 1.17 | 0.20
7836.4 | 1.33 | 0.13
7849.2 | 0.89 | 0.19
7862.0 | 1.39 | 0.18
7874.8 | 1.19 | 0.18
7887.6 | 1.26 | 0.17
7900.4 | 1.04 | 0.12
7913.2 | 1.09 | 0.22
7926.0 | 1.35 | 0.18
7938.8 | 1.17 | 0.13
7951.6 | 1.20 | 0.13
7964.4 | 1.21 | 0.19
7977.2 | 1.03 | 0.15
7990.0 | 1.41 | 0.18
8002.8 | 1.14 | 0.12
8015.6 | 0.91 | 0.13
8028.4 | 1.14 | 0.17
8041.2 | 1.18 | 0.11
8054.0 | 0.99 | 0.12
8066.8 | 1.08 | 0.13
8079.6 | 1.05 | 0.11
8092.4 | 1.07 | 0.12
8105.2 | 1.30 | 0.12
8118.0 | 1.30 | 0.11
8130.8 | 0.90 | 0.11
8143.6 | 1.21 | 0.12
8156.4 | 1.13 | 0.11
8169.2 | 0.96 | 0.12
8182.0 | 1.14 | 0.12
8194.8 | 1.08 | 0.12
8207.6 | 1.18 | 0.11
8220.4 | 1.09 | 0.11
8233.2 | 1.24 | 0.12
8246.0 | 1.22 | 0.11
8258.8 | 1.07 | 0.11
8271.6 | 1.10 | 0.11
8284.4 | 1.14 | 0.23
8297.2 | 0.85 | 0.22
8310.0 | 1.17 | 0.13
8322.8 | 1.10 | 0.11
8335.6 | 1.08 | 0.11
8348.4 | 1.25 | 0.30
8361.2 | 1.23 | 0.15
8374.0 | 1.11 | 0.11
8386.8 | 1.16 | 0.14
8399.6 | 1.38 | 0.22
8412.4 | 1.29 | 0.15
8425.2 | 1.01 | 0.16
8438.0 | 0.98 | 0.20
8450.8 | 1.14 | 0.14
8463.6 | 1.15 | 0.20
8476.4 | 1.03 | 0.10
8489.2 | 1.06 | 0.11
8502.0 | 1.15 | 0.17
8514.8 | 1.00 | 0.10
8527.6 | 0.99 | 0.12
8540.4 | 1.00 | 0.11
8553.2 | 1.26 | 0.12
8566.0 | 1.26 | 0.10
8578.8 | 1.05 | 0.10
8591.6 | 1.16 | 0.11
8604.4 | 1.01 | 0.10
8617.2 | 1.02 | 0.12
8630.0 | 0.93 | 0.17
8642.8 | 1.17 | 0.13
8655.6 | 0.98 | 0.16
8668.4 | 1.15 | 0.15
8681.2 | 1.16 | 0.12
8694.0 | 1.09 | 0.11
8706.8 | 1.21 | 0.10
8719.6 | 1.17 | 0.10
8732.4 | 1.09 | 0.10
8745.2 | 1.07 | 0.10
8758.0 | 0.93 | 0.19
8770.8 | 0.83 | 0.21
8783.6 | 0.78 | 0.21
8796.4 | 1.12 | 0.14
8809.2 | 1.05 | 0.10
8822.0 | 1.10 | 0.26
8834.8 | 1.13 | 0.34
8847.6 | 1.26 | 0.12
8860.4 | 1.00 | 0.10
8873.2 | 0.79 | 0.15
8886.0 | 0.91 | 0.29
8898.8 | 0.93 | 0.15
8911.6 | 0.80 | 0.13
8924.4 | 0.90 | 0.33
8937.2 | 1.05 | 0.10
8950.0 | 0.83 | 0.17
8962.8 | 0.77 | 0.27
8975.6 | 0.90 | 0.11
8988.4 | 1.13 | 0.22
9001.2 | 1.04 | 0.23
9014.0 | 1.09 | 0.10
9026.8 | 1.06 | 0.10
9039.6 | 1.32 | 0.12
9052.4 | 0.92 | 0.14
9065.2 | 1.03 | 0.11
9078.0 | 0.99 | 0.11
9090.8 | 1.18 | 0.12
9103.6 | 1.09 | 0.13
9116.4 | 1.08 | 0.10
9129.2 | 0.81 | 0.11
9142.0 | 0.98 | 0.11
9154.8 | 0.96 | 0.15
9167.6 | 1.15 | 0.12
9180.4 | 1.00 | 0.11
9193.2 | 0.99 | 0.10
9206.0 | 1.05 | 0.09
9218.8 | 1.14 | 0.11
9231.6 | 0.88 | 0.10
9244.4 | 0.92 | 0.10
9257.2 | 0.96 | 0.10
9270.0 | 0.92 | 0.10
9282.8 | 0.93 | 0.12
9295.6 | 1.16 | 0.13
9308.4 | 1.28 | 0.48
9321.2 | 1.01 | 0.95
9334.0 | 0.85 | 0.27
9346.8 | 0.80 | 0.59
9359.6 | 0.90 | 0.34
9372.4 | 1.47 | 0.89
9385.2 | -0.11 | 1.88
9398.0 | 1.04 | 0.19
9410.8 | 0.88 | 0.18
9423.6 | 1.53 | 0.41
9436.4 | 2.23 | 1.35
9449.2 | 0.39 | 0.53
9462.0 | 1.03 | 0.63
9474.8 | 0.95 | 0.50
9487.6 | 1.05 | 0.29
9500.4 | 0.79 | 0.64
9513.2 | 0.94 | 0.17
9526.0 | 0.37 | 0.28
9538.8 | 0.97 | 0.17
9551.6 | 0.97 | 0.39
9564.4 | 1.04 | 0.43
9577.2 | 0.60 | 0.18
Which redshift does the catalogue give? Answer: 0.12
